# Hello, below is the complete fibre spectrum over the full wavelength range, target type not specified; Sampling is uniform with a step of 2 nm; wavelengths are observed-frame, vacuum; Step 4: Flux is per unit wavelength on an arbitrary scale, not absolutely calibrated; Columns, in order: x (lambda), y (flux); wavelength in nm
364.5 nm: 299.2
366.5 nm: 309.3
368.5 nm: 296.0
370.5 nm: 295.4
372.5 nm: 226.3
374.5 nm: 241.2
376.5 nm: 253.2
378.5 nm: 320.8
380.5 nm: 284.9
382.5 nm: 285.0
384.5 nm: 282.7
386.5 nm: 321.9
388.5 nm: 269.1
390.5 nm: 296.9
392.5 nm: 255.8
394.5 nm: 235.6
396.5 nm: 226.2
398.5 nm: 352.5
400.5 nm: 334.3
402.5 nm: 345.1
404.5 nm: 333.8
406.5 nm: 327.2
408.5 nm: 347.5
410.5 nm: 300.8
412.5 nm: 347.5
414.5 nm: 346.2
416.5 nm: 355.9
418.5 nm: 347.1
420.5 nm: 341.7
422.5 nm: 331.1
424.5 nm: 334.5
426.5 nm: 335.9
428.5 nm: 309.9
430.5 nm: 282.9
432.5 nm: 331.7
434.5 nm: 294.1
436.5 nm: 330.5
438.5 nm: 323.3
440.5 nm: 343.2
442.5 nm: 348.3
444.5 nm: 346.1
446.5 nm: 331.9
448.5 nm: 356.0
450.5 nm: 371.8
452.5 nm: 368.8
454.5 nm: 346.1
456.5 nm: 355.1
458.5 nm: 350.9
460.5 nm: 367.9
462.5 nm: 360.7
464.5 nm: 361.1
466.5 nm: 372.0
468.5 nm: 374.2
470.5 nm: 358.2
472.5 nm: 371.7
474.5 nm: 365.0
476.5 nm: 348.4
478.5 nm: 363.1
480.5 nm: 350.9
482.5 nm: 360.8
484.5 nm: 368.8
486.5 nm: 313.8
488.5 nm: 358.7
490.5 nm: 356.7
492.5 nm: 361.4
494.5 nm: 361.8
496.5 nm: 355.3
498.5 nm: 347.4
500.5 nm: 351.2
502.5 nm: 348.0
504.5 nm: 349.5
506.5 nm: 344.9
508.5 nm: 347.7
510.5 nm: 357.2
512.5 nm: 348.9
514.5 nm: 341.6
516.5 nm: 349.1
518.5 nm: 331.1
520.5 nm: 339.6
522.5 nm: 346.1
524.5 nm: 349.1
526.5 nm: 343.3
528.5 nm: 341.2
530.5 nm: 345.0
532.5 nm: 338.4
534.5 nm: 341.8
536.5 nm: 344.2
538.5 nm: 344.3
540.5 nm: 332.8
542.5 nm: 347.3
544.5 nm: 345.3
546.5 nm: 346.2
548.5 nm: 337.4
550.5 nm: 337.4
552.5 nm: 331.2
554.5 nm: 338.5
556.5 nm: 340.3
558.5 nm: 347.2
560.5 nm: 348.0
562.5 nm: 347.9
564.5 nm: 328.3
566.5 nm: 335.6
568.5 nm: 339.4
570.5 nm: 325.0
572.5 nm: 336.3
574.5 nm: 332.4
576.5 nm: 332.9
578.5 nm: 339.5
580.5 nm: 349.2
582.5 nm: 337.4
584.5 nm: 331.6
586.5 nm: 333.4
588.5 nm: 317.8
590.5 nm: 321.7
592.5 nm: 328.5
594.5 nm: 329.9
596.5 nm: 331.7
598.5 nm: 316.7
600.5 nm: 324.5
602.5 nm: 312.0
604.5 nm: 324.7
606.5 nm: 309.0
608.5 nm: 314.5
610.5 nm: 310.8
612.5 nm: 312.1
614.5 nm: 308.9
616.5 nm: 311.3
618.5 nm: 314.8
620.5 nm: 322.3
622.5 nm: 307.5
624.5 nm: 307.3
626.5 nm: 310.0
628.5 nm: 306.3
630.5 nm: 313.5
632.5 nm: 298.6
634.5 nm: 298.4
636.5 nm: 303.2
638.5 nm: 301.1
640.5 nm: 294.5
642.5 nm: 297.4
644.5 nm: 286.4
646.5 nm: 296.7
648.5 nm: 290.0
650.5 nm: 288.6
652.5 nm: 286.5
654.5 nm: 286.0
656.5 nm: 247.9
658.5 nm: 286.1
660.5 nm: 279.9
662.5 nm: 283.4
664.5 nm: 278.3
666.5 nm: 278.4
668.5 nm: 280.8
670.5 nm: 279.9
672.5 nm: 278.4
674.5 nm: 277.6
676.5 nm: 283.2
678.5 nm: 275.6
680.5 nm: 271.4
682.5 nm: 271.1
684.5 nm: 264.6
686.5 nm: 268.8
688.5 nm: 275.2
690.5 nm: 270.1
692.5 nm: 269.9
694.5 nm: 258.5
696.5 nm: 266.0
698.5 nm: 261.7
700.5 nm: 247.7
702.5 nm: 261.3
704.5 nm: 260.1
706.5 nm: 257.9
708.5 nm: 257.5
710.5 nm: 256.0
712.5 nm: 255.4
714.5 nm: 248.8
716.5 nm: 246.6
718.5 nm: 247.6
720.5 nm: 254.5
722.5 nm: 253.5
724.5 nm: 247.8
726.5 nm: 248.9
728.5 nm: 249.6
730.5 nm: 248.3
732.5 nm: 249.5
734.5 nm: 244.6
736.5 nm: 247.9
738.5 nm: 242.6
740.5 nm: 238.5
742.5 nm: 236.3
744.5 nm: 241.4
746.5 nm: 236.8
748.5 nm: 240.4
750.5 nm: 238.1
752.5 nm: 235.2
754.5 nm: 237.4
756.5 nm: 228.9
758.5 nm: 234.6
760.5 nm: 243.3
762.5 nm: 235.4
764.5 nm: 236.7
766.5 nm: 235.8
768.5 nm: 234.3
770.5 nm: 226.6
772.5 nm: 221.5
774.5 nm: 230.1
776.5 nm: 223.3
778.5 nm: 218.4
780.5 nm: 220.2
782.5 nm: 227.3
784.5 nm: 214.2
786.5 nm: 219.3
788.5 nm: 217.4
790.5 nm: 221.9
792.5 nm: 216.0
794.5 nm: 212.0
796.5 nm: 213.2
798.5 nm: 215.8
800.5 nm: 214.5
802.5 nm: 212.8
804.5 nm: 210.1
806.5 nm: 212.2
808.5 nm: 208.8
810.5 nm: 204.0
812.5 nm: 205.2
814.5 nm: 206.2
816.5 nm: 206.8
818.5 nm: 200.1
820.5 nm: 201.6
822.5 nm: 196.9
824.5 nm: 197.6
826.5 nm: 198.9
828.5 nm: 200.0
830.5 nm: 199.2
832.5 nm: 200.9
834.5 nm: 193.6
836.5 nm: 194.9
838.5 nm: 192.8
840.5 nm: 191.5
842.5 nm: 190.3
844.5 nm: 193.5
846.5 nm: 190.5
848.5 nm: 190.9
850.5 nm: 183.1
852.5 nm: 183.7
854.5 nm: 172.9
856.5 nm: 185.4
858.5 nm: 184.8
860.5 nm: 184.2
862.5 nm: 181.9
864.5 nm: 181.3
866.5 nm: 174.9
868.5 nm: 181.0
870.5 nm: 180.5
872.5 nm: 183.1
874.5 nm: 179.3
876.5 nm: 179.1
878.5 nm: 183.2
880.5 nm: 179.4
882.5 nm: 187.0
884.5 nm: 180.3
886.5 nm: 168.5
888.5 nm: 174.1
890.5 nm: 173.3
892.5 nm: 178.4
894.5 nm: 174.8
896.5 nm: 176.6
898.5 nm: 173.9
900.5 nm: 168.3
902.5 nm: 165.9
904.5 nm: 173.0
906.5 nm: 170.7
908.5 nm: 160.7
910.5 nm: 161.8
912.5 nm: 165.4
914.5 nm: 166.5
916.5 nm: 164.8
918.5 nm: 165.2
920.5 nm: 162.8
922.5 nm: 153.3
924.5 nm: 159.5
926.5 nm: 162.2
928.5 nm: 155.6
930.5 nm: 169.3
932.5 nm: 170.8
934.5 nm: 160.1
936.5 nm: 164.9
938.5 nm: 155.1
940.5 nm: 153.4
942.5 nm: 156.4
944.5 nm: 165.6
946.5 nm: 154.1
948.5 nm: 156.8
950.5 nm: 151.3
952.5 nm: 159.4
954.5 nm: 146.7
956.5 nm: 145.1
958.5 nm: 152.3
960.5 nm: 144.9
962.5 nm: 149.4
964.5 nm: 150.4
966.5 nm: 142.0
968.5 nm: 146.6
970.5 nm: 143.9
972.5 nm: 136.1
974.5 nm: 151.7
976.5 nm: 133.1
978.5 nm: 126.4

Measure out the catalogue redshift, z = 0.000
